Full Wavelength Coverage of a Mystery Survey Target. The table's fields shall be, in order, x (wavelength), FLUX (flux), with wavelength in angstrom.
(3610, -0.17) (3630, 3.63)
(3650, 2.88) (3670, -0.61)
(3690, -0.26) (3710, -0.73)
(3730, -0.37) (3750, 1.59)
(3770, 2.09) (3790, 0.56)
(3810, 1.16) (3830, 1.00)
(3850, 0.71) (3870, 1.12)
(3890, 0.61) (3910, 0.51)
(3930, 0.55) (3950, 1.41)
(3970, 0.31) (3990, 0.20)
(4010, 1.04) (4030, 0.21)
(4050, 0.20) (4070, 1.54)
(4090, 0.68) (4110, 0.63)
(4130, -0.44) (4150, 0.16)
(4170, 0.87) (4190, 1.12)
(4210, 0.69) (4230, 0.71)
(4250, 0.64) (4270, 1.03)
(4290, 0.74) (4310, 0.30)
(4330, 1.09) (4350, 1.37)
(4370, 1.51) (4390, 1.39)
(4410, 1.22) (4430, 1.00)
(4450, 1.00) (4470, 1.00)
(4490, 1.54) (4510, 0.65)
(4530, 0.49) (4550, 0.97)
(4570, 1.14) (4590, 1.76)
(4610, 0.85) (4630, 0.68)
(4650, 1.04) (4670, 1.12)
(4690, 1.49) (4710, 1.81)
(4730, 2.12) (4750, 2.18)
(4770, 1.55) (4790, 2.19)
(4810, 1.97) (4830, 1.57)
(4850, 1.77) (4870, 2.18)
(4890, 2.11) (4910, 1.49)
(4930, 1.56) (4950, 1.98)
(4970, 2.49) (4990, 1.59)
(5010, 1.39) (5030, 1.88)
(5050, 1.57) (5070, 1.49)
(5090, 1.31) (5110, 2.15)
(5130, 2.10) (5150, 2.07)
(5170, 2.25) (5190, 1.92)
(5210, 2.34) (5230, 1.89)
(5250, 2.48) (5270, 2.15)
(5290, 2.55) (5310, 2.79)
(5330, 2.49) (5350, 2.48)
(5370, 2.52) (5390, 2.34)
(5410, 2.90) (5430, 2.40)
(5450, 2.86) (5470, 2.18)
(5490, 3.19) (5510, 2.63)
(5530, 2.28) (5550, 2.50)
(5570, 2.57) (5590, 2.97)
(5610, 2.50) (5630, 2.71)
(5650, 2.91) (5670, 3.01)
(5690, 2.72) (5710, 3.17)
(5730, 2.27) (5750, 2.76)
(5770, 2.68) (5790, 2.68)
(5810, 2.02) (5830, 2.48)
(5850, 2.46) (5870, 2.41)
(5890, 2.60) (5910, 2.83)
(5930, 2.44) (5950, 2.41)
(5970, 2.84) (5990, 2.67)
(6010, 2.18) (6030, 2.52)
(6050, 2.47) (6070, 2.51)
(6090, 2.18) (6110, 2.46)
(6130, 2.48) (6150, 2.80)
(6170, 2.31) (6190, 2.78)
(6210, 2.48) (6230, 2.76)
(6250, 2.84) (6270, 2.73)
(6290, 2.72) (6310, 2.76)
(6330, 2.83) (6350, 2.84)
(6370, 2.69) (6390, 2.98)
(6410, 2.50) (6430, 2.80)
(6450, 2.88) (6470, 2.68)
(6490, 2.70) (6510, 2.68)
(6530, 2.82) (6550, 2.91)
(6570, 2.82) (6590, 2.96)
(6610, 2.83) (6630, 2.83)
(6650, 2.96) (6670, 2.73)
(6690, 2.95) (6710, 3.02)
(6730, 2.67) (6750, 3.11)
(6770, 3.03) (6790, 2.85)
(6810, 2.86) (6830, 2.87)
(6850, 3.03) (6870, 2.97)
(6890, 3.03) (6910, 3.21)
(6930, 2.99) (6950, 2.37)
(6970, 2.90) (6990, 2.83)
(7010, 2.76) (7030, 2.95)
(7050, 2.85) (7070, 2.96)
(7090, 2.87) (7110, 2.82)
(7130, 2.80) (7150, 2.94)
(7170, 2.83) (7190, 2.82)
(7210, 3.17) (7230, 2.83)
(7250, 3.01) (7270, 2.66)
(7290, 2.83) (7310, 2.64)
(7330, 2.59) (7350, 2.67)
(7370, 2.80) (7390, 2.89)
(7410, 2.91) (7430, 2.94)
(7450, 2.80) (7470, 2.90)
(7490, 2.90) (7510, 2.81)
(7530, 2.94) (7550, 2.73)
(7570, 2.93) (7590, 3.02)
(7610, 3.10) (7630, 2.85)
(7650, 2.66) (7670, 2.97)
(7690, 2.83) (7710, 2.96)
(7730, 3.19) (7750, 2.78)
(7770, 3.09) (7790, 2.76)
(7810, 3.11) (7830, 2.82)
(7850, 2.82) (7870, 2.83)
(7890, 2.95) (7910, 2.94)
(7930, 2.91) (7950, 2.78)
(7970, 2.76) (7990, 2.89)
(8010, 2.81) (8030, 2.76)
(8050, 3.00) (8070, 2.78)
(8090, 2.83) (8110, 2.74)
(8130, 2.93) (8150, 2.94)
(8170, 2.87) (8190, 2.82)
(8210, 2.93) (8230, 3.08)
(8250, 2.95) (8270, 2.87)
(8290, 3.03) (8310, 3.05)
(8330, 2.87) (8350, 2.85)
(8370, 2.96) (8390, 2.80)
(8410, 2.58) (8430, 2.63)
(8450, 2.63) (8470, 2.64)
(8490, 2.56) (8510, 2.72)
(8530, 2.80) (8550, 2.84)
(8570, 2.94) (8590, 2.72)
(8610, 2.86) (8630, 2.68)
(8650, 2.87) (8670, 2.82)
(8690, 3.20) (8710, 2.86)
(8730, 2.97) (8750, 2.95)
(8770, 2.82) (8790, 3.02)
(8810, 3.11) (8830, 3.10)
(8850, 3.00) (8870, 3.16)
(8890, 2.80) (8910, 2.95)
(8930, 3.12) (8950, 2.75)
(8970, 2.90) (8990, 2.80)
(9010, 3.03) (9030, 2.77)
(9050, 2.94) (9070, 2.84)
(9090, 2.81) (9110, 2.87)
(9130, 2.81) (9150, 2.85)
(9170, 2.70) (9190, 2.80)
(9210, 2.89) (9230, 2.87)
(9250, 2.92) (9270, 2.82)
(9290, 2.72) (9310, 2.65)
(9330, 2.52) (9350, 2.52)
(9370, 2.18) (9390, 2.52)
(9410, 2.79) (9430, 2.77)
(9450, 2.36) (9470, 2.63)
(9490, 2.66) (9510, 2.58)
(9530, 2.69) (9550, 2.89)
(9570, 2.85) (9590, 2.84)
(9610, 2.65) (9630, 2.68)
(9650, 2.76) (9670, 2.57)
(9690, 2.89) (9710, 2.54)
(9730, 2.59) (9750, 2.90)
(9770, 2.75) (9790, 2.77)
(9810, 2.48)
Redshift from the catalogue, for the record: 0.18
